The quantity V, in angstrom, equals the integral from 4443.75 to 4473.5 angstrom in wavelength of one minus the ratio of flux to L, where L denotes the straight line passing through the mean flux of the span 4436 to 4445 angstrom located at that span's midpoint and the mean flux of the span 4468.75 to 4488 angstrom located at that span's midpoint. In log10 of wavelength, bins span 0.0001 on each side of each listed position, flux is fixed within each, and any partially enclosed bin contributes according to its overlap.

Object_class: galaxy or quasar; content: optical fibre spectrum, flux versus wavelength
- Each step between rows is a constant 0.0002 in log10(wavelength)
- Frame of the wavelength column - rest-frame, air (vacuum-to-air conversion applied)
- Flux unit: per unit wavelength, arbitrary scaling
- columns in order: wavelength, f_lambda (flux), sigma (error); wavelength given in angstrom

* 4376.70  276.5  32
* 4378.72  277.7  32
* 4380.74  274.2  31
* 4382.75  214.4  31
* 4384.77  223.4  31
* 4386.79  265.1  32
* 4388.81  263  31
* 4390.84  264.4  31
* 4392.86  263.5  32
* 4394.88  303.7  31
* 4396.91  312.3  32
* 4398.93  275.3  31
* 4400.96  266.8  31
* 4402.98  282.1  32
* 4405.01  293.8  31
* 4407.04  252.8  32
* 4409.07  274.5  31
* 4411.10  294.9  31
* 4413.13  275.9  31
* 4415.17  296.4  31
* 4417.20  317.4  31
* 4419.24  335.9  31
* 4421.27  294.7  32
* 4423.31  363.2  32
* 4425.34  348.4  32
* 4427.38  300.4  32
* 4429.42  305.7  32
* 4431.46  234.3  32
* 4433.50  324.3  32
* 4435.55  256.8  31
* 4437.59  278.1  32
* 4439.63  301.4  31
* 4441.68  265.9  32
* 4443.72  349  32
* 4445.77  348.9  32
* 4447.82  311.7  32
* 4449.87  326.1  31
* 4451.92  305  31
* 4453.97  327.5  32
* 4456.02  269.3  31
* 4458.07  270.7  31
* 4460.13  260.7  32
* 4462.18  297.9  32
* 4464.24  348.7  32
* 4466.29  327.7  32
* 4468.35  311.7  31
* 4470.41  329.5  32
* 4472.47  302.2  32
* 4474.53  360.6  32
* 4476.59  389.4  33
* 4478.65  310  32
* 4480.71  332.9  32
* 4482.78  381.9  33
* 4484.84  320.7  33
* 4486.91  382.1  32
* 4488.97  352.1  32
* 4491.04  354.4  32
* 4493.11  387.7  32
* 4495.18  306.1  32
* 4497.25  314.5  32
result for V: 0.78 angstrom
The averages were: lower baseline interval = 298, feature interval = 311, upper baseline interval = 344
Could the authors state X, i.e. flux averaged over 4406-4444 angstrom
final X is 297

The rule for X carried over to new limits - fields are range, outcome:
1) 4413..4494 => 319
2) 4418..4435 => 312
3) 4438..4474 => 309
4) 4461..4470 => 321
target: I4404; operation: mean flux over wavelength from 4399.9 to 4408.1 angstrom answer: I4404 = 274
